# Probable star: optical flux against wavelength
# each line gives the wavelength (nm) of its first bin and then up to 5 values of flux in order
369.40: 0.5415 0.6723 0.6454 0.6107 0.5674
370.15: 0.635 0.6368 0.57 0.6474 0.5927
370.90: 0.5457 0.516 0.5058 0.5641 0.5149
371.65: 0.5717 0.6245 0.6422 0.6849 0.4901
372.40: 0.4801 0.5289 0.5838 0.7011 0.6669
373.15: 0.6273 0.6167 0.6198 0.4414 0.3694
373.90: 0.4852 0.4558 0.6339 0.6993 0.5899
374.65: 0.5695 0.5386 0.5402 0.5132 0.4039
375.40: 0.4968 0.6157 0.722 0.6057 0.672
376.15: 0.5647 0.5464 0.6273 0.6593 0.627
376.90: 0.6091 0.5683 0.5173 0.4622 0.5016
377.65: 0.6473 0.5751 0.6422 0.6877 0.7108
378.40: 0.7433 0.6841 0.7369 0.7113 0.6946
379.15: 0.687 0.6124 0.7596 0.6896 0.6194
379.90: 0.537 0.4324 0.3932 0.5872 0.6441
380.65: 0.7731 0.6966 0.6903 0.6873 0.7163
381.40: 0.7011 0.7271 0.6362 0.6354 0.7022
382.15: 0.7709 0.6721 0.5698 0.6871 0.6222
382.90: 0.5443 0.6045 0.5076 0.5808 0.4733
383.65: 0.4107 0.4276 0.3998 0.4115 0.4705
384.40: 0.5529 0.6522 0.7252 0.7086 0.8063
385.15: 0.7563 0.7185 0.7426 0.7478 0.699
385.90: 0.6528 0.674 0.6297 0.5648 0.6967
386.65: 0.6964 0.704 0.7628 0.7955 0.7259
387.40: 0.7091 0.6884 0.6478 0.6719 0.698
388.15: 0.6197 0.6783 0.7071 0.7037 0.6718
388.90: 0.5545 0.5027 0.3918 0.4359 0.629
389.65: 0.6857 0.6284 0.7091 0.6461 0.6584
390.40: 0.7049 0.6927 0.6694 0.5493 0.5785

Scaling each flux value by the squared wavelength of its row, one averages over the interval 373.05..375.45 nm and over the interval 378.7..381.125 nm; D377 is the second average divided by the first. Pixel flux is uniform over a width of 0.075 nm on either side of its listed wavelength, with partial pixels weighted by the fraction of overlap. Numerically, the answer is 1.2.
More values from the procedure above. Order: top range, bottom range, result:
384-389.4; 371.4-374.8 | 1.23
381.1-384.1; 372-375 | 1.10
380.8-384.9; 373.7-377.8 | 1.11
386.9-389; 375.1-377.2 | 1.24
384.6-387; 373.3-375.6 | 1.40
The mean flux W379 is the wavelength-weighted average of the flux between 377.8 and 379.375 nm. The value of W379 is 0.686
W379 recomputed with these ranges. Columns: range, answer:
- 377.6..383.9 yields 0.633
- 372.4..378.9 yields 0.592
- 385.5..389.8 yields 0.655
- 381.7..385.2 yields 0.595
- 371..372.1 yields 0.572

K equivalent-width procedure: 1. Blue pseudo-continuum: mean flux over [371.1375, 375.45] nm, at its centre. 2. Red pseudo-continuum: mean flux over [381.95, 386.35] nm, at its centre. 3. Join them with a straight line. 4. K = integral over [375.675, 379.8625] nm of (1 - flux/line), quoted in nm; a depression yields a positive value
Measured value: -0.39 nm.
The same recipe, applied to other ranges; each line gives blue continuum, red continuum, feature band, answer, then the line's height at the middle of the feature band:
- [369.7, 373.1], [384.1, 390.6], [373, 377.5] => 0.288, 0.605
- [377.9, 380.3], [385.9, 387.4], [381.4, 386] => 0.358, 0.675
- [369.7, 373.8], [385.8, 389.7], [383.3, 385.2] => 0.210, 0.634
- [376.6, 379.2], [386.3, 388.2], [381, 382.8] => -0.049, 0.66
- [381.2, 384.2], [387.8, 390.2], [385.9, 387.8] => -0.249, 0.61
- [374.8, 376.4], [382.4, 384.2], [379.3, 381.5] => -0.414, 0.537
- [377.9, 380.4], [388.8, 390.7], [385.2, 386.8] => -0.167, 0.62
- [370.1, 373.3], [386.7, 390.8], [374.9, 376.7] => 0.066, 0.604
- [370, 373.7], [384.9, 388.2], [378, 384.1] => 0.264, 0.656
